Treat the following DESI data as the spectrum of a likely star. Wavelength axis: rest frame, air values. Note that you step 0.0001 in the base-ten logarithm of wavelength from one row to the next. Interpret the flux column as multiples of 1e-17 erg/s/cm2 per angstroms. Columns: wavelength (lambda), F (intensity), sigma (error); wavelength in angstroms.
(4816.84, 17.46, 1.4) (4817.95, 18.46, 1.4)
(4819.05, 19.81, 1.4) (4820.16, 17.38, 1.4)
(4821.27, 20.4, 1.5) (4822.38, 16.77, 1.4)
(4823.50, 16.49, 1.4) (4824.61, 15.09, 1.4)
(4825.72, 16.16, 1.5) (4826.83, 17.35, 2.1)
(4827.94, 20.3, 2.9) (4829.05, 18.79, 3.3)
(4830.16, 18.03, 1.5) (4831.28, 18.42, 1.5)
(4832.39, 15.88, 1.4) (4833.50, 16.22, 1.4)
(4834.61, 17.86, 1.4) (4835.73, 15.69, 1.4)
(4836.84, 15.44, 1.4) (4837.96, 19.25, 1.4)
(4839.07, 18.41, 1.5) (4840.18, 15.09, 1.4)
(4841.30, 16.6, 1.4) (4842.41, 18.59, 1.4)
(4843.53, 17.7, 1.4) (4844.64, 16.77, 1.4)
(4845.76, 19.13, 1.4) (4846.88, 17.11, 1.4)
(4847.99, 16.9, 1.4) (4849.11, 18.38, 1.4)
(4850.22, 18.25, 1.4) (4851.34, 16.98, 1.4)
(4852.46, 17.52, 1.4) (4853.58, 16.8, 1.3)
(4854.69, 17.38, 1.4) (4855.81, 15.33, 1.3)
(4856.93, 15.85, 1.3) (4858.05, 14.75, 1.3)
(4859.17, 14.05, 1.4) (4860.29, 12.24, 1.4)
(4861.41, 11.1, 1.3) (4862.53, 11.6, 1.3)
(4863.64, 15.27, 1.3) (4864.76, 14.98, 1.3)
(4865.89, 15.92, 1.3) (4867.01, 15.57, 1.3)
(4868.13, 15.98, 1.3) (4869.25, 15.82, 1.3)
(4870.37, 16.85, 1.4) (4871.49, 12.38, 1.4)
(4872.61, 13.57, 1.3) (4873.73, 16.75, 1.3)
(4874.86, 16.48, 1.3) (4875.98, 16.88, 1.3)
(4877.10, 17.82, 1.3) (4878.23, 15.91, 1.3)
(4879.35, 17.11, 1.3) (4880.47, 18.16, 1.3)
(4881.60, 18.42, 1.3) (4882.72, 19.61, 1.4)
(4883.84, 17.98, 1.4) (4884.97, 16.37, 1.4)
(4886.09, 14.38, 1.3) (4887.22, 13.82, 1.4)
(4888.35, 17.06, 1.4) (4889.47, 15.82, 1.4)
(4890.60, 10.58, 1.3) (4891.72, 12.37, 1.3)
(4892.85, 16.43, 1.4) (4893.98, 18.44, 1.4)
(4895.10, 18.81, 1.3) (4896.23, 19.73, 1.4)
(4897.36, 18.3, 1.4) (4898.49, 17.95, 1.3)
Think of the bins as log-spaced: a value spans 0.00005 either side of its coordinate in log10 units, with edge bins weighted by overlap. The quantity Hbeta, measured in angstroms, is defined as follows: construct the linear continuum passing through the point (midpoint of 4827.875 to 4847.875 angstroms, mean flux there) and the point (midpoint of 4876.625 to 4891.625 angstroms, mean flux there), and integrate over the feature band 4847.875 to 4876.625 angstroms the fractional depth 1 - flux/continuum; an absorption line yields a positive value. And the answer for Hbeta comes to 2.2 angstroms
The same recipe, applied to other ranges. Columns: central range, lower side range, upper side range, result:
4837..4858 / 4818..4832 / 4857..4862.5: -3.5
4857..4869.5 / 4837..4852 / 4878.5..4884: 2.5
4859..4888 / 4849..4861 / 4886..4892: -1.4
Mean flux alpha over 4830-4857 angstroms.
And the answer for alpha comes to 17.2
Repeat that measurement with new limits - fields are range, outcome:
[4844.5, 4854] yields 17.6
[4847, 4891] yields 15.8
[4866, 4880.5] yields 16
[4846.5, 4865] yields 15.6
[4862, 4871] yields 15.2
